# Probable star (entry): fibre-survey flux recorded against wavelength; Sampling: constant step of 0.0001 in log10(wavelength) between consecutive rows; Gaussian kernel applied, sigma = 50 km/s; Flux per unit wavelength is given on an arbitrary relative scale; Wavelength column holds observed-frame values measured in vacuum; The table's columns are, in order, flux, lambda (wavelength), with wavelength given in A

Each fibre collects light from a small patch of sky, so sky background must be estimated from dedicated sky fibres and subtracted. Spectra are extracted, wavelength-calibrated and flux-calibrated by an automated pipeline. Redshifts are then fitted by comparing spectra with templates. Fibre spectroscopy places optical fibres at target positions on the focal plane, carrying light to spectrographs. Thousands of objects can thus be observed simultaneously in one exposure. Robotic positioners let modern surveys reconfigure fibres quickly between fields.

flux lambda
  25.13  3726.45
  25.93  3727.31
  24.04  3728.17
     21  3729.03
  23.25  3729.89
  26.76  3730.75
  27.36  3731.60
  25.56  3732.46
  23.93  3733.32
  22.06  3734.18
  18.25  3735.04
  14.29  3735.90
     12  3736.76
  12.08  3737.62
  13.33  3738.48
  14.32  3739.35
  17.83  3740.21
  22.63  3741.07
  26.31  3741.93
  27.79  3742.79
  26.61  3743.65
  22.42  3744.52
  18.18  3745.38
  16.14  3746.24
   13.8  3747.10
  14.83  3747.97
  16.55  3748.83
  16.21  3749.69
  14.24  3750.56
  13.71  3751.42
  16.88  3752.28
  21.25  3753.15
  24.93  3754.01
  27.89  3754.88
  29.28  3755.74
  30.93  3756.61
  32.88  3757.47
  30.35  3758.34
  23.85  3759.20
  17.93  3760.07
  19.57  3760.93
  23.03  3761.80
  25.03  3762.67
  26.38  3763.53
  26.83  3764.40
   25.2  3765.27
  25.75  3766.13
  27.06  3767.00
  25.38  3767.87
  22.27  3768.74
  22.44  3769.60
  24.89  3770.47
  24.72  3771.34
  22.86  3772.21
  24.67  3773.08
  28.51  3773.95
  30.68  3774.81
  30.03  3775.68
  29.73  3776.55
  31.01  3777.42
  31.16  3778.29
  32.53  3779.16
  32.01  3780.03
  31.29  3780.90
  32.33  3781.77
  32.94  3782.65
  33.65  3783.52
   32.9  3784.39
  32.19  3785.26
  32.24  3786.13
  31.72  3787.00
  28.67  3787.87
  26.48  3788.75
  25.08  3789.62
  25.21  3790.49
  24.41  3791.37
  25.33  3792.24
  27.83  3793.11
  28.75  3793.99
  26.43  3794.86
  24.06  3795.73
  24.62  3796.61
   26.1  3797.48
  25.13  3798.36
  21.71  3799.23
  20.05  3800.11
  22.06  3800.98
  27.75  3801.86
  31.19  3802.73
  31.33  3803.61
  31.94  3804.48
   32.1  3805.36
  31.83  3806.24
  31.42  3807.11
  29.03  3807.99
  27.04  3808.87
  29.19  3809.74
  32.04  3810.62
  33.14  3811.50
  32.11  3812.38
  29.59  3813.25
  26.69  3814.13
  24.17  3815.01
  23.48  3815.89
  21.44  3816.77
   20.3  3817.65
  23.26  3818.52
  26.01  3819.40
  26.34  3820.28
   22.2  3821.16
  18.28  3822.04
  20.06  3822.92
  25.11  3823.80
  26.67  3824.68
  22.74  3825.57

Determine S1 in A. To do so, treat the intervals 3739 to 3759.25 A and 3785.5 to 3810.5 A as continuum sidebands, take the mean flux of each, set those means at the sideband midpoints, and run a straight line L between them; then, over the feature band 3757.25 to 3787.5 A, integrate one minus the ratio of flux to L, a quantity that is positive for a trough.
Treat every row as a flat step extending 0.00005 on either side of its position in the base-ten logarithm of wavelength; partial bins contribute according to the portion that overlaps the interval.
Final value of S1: -4.1 A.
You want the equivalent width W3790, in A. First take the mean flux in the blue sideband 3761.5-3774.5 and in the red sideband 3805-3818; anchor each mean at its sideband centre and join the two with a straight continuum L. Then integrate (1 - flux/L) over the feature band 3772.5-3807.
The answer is -2.6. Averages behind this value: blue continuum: 25.1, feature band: 28.7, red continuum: 28.3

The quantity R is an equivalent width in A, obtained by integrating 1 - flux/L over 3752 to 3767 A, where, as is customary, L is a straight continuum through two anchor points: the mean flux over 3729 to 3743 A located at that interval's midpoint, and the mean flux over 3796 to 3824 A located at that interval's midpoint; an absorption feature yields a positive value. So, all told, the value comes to -2.0 A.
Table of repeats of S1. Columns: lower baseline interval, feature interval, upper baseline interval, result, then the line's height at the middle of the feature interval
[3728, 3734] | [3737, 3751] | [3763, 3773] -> 3.6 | 24.6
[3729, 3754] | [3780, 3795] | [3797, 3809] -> -2.2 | 25.6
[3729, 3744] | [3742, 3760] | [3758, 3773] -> 0.5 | 22.6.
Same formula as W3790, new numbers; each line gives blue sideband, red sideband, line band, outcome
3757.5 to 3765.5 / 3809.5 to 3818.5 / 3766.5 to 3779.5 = -1.0 A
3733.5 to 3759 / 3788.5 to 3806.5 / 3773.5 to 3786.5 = -3.8 A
